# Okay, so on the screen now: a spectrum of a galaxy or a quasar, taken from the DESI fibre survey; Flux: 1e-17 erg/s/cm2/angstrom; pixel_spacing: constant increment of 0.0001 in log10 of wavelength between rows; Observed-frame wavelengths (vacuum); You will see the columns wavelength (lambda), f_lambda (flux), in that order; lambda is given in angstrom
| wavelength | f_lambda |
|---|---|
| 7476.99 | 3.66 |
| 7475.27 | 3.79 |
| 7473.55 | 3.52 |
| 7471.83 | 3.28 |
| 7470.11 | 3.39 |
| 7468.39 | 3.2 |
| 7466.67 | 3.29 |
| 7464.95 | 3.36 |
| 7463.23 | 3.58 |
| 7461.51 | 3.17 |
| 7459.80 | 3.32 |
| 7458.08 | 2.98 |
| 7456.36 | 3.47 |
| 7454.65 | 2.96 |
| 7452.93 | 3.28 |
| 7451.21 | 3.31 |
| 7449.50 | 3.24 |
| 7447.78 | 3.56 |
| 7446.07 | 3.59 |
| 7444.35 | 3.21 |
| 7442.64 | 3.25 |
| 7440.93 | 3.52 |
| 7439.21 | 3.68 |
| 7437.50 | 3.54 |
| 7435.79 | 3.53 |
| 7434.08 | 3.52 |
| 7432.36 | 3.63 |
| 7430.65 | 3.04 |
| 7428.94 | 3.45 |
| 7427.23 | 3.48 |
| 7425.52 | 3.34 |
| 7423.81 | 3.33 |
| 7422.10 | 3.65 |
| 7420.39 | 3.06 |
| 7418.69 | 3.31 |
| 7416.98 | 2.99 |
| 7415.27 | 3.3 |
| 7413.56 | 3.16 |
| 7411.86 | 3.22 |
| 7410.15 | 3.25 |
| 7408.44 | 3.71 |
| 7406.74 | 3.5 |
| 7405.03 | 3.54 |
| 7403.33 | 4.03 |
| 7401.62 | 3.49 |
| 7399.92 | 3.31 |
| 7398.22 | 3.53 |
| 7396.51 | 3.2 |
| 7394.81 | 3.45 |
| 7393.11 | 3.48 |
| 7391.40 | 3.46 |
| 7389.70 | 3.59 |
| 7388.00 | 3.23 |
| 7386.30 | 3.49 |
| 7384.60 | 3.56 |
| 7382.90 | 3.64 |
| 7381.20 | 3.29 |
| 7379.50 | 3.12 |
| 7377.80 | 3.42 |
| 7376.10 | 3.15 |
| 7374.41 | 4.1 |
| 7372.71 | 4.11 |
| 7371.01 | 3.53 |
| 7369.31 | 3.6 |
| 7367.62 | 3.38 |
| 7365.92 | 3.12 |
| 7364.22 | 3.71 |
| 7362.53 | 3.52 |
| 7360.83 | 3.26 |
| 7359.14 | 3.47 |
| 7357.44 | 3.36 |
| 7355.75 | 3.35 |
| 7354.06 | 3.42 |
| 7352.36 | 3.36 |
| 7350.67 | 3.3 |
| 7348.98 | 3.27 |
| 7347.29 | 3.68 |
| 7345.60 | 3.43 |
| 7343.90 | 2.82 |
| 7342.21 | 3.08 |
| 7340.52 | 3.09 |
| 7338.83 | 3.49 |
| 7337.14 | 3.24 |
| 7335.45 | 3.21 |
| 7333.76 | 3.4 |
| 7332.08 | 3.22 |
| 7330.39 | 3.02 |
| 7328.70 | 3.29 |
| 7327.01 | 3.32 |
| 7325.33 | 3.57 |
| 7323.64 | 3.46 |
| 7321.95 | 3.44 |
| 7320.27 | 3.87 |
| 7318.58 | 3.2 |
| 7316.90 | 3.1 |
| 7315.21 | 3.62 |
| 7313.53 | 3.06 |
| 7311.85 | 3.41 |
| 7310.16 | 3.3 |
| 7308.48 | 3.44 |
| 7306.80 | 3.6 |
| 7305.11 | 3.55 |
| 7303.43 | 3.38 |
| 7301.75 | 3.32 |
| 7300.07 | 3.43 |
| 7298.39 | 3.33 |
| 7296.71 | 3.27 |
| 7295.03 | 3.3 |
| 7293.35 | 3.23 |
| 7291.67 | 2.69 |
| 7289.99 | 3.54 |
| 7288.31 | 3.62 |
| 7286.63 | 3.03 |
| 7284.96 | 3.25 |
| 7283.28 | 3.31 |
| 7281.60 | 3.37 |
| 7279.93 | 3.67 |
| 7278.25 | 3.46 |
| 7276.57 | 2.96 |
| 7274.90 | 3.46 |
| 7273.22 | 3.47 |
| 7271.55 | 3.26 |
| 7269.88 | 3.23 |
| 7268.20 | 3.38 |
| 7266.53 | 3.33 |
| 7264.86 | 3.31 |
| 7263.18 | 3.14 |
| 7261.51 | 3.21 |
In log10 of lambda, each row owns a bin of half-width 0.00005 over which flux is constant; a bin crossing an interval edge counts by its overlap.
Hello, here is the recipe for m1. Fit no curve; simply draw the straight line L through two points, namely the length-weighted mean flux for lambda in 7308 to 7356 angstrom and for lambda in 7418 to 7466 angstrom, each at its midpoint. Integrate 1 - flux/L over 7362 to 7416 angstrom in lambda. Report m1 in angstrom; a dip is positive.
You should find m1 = -2.0 angstrom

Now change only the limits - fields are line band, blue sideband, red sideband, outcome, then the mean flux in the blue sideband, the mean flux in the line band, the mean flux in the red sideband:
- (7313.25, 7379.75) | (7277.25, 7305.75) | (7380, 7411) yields 0.6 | 3.33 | 3.38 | 3.48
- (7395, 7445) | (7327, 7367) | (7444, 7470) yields -1.5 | 3.31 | 3.41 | 3.31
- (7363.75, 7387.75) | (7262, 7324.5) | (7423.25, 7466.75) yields -1.0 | 3.34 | 3.51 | 3.37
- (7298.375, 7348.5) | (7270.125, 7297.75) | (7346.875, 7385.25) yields 0.5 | 3.3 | 3.35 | 3.46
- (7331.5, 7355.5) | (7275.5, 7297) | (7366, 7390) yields 0.9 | 3.29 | 3.29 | 3.5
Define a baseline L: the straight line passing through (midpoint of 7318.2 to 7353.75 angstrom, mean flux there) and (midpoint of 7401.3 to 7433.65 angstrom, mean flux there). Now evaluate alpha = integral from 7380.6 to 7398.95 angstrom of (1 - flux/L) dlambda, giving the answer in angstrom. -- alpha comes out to -0.4 angstrom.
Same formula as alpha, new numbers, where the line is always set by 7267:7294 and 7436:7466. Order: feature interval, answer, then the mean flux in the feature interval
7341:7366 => -0.13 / 3.35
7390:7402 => -0.29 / 3.42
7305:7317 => -0.27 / 3.39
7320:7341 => -0.14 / 3.35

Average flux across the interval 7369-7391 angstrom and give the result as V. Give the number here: 3.52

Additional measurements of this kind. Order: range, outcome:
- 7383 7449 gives 3.43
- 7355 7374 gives 3.51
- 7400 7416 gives 3.46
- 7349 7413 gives 3.46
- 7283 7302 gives 3.27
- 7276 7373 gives 3.36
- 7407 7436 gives 3.35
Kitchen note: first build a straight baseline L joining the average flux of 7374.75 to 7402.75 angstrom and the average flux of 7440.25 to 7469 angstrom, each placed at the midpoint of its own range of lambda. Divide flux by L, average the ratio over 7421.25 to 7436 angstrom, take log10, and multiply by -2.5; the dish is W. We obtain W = -0.03 mag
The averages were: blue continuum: 3.42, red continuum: 3.31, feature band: 3.44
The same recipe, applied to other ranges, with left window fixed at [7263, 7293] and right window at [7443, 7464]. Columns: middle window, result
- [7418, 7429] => -0.022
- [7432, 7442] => -0.081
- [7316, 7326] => -0.042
